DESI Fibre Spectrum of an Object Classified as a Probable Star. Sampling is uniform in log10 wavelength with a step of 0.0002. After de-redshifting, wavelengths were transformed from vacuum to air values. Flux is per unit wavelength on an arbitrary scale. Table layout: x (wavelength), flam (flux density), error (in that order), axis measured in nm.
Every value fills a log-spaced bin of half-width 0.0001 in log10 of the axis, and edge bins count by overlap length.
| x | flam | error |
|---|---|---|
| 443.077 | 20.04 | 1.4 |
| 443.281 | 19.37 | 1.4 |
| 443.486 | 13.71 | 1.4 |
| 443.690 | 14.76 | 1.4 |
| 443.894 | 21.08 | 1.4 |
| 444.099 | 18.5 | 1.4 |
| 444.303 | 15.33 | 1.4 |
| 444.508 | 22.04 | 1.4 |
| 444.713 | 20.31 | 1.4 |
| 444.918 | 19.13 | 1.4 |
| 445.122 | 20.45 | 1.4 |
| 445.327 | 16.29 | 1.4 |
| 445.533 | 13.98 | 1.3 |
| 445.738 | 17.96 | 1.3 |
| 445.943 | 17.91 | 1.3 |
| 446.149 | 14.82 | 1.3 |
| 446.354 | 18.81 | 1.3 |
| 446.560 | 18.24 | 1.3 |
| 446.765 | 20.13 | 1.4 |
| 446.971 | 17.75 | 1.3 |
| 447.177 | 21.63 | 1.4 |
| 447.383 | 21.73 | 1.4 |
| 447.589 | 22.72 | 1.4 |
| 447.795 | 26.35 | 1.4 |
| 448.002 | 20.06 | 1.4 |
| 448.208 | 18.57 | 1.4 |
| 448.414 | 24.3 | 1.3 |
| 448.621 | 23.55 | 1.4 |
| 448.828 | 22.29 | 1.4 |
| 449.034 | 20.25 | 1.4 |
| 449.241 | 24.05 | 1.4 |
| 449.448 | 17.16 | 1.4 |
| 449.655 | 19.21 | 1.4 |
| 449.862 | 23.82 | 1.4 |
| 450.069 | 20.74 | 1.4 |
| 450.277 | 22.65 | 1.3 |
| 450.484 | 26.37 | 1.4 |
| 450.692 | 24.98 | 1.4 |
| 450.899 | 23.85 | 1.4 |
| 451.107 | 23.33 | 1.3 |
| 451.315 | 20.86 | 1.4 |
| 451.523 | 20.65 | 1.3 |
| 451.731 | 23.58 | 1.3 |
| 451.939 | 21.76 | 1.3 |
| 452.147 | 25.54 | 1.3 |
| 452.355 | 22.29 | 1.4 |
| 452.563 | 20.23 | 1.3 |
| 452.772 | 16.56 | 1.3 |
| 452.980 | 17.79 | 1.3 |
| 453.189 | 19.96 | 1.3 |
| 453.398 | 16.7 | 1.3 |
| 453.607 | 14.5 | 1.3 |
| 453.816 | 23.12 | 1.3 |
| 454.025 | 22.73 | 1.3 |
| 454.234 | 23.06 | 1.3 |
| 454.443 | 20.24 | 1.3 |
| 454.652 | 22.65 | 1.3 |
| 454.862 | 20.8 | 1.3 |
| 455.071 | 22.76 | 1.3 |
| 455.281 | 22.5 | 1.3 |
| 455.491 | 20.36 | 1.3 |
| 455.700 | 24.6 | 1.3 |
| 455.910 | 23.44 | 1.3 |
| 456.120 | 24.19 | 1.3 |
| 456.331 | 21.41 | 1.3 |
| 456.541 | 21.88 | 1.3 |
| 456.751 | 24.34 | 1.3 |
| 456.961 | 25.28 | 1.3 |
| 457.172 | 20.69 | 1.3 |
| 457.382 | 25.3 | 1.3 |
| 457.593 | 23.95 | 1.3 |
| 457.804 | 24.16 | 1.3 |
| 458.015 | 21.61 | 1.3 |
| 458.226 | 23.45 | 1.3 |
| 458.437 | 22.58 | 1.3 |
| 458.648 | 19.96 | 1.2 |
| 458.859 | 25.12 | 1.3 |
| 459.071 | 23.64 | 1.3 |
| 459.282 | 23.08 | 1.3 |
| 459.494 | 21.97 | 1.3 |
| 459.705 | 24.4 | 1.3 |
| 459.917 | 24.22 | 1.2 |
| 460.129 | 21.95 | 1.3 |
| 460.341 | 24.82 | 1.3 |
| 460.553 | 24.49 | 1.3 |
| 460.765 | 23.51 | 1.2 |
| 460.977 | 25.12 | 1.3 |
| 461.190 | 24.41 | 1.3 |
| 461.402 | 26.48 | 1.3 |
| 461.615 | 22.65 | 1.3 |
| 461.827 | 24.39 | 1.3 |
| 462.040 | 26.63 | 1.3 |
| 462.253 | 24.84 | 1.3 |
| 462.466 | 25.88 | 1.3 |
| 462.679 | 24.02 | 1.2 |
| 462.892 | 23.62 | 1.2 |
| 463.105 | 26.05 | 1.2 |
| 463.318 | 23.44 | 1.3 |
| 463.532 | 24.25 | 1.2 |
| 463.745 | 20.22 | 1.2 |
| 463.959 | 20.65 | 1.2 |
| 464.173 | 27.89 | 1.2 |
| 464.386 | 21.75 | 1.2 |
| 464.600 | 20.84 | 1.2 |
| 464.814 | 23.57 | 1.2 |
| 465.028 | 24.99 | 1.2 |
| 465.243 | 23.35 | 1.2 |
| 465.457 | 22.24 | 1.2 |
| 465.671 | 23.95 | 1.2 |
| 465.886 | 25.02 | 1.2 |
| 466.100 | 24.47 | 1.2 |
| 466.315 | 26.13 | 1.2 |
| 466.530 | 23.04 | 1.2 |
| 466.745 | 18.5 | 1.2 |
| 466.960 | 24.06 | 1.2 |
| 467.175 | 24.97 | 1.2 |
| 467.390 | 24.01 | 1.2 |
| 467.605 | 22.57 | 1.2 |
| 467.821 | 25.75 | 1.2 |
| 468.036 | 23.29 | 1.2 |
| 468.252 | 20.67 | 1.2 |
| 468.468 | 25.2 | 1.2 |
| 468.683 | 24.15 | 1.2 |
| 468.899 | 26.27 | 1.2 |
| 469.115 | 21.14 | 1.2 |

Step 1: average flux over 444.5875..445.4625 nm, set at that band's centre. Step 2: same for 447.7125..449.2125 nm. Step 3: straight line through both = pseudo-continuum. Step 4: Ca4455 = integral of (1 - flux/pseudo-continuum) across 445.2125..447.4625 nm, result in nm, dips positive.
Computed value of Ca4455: 0.24 nm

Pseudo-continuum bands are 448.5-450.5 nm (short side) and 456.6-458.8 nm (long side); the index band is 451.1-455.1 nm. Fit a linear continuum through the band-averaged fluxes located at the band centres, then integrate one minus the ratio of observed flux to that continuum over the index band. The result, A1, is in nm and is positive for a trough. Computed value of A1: 0.28 nm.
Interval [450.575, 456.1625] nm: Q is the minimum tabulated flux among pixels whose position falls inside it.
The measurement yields 14.5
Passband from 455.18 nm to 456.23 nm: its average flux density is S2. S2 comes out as 23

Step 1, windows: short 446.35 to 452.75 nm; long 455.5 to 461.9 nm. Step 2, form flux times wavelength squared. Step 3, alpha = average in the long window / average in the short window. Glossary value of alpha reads 1.1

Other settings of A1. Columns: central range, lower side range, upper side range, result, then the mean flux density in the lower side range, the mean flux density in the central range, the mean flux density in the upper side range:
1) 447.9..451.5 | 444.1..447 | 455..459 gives -0.396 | 18.1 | 22.1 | 23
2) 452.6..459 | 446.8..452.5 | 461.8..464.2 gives 0.352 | 22.2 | 21.9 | 24.2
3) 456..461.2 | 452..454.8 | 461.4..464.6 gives -0.242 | 20.4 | 23.4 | 24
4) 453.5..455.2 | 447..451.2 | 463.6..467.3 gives 0.103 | 22.3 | 21.2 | 23.3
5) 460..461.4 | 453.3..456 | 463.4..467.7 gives -0.111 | 21.3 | 24.2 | 23.3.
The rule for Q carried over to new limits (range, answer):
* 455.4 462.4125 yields 19.96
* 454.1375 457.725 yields 20.24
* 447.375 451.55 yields 17.16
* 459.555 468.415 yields 18.5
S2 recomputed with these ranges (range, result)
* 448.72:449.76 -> 20.6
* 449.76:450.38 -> 22.4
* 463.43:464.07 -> 21.7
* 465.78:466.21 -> 24.8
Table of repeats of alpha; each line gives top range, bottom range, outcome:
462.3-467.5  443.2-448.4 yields 1.36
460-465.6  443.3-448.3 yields 1.37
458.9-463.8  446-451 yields 1.19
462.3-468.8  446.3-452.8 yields 1.16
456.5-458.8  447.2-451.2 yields 1.07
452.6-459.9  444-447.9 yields 1.20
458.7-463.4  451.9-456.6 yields 1.18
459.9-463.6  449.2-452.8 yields 1.16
